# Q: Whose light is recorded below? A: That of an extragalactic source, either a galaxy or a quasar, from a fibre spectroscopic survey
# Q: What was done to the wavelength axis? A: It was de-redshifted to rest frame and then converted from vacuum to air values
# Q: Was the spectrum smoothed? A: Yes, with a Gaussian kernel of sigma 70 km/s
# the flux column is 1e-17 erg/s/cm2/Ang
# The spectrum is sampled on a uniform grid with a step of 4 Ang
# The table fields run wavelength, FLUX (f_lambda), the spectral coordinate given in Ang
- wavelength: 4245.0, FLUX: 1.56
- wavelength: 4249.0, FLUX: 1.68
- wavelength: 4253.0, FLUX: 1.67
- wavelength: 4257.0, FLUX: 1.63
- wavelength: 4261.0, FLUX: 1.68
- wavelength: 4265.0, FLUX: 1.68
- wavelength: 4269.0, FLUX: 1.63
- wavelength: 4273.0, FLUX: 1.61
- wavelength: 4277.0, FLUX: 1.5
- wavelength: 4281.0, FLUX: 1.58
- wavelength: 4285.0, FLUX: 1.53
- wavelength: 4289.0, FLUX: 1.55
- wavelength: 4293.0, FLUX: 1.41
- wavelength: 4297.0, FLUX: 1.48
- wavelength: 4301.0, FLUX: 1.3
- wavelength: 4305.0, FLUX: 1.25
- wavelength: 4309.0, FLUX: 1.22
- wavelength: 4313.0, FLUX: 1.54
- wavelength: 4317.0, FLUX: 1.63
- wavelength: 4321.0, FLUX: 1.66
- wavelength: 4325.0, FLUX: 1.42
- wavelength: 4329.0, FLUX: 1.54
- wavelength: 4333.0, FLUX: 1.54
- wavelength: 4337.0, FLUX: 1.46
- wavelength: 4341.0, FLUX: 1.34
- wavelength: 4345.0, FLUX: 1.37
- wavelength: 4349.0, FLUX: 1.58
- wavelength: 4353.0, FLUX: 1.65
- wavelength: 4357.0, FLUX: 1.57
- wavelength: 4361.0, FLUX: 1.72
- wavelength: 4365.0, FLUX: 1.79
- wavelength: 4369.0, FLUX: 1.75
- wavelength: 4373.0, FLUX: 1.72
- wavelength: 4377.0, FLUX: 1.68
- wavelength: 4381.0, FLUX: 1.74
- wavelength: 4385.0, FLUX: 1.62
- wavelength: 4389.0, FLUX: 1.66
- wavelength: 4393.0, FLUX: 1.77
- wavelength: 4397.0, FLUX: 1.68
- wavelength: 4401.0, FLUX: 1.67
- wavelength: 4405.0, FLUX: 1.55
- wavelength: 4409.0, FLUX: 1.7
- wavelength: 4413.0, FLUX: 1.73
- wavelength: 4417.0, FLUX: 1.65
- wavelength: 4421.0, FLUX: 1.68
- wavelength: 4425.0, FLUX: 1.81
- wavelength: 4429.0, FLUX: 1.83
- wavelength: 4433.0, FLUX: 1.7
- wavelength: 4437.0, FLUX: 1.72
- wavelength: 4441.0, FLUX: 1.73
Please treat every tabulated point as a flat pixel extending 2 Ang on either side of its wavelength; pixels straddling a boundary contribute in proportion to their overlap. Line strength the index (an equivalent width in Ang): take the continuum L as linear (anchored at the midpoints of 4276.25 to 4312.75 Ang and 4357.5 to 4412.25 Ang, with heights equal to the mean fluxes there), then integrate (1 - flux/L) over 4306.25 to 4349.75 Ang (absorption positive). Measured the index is 1.4 Ang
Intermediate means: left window 1.43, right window 1.69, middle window 1.48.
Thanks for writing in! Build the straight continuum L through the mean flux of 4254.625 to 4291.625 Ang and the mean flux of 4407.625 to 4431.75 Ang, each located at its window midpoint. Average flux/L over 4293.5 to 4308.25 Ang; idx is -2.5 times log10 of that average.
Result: 0.21 mag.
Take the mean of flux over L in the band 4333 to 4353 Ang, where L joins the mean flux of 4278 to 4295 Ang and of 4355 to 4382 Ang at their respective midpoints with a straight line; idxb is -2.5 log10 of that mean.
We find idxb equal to 0.13 mag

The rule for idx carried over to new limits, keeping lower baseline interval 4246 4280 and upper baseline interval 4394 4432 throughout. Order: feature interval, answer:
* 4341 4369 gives 0.05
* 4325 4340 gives 0.12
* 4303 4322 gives 0.14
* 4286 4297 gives 0.11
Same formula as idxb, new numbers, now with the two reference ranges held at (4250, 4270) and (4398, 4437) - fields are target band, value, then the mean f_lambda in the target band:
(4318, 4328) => 0.09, 1.55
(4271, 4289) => 0.08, 1.55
